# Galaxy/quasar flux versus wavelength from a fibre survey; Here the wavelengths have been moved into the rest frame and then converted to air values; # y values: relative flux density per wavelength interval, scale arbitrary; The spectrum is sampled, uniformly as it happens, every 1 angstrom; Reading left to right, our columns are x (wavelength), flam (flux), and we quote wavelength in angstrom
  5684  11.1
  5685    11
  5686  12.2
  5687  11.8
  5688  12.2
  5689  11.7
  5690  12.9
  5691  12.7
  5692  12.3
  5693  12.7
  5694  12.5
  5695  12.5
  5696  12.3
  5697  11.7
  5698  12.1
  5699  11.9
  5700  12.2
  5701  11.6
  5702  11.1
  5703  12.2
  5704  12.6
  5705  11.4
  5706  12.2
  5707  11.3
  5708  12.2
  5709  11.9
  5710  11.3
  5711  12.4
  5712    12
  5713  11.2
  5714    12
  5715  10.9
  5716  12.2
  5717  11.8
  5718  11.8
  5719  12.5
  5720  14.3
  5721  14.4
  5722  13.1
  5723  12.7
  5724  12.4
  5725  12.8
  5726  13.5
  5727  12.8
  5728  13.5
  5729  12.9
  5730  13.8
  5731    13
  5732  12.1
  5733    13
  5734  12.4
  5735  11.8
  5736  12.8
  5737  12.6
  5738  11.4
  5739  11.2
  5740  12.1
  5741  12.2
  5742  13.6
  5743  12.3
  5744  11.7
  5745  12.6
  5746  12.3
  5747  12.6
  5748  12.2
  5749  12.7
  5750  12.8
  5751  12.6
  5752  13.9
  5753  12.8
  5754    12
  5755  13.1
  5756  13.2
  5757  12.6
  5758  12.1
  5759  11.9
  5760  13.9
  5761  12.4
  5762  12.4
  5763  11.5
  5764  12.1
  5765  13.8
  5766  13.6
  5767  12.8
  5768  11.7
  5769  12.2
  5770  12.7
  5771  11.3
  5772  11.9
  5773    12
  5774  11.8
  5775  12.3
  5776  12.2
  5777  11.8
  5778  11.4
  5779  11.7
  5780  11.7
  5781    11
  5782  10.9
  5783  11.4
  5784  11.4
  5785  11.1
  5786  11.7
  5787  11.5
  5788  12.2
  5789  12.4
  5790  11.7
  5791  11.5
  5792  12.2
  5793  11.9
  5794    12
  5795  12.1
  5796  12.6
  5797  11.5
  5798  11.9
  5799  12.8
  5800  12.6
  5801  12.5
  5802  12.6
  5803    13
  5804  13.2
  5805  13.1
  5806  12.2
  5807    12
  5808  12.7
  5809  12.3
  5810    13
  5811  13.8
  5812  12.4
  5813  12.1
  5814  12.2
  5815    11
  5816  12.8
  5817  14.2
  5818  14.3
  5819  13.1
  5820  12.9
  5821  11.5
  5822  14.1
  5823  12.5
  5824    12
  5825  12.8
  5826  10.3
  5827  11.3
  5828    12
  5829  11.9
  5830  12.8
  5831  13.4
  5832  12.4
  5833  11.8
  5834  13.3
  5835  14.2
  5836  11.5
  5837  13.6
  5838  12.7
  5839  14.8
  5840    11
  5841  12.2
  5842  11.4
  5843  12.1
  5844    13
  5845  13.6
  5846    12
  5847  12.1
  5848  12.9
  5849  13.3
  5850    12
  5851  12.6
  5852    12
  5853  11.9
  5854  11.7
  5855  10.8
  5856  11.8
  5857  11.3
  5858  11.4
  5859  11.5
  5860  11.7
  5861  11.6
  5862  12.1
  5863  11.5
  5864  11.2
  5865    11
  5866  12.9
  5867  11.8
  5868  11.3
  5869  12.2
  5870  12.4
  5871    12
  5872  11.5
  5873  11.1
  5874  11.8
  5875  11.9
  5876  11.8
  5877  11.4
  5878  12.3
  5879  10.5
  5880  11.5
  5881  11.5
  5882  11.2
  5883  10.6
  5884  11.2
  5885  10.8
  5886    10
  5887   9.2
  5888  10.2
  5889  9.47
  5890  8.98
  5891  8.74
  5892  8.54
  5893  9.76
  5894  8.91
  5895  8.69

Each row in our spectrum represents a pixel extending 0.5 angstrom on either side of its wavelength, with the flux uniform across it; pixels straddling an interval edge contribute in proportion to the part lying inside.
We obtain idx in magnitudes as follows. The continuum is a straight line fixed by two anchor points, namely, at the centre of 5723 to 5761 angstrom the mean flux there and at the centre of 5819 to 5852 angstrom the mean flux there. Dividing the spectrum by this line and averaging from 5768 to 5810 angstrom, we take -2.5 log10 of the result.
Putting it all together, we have 0.05 mag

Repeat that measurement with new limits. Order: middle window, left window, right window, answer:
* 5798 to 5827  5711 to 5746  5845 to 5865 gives -0.05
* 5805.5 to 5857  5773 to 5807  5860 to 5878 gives -0.05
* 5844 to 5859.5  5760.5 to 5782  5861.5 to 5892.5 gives -0.07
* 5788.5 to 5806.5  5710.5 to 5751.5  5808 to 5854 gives 0.02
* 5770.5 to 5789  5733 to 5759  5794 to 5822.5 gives 0.08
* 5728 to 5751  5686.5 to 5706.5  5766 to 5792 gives -0.05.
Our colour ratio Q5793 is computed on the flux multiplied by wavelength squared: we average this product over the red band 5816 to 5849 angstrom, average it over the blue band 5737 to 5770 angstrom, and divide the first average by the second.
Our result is 1.04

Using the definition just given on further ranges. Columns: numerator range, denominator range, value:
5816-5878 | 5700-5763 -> 1.02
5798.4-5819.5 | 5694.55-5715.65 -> 1.12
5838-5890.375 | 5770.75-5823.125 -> 0.97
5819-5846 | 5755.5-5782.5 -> 1.05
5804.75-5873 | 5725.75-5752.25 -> 1.01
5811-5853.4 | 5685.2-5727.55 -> 1.07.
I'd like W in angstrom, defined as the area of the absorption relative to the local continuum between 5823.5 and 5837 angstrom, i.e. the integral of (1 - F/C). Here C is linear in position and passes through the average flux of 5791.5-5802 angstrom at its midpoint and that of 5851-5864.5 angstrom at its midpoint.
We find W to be -0.50 angstrom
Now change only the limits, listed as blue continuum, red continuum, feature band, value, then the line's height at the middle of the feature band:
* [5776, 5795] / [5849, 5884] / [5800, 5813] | -1.2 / 11.7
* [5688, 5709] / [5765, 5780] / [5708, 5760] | -1.7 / 12.1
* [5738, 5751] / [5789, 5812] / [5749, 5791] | 0.6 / 12.4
